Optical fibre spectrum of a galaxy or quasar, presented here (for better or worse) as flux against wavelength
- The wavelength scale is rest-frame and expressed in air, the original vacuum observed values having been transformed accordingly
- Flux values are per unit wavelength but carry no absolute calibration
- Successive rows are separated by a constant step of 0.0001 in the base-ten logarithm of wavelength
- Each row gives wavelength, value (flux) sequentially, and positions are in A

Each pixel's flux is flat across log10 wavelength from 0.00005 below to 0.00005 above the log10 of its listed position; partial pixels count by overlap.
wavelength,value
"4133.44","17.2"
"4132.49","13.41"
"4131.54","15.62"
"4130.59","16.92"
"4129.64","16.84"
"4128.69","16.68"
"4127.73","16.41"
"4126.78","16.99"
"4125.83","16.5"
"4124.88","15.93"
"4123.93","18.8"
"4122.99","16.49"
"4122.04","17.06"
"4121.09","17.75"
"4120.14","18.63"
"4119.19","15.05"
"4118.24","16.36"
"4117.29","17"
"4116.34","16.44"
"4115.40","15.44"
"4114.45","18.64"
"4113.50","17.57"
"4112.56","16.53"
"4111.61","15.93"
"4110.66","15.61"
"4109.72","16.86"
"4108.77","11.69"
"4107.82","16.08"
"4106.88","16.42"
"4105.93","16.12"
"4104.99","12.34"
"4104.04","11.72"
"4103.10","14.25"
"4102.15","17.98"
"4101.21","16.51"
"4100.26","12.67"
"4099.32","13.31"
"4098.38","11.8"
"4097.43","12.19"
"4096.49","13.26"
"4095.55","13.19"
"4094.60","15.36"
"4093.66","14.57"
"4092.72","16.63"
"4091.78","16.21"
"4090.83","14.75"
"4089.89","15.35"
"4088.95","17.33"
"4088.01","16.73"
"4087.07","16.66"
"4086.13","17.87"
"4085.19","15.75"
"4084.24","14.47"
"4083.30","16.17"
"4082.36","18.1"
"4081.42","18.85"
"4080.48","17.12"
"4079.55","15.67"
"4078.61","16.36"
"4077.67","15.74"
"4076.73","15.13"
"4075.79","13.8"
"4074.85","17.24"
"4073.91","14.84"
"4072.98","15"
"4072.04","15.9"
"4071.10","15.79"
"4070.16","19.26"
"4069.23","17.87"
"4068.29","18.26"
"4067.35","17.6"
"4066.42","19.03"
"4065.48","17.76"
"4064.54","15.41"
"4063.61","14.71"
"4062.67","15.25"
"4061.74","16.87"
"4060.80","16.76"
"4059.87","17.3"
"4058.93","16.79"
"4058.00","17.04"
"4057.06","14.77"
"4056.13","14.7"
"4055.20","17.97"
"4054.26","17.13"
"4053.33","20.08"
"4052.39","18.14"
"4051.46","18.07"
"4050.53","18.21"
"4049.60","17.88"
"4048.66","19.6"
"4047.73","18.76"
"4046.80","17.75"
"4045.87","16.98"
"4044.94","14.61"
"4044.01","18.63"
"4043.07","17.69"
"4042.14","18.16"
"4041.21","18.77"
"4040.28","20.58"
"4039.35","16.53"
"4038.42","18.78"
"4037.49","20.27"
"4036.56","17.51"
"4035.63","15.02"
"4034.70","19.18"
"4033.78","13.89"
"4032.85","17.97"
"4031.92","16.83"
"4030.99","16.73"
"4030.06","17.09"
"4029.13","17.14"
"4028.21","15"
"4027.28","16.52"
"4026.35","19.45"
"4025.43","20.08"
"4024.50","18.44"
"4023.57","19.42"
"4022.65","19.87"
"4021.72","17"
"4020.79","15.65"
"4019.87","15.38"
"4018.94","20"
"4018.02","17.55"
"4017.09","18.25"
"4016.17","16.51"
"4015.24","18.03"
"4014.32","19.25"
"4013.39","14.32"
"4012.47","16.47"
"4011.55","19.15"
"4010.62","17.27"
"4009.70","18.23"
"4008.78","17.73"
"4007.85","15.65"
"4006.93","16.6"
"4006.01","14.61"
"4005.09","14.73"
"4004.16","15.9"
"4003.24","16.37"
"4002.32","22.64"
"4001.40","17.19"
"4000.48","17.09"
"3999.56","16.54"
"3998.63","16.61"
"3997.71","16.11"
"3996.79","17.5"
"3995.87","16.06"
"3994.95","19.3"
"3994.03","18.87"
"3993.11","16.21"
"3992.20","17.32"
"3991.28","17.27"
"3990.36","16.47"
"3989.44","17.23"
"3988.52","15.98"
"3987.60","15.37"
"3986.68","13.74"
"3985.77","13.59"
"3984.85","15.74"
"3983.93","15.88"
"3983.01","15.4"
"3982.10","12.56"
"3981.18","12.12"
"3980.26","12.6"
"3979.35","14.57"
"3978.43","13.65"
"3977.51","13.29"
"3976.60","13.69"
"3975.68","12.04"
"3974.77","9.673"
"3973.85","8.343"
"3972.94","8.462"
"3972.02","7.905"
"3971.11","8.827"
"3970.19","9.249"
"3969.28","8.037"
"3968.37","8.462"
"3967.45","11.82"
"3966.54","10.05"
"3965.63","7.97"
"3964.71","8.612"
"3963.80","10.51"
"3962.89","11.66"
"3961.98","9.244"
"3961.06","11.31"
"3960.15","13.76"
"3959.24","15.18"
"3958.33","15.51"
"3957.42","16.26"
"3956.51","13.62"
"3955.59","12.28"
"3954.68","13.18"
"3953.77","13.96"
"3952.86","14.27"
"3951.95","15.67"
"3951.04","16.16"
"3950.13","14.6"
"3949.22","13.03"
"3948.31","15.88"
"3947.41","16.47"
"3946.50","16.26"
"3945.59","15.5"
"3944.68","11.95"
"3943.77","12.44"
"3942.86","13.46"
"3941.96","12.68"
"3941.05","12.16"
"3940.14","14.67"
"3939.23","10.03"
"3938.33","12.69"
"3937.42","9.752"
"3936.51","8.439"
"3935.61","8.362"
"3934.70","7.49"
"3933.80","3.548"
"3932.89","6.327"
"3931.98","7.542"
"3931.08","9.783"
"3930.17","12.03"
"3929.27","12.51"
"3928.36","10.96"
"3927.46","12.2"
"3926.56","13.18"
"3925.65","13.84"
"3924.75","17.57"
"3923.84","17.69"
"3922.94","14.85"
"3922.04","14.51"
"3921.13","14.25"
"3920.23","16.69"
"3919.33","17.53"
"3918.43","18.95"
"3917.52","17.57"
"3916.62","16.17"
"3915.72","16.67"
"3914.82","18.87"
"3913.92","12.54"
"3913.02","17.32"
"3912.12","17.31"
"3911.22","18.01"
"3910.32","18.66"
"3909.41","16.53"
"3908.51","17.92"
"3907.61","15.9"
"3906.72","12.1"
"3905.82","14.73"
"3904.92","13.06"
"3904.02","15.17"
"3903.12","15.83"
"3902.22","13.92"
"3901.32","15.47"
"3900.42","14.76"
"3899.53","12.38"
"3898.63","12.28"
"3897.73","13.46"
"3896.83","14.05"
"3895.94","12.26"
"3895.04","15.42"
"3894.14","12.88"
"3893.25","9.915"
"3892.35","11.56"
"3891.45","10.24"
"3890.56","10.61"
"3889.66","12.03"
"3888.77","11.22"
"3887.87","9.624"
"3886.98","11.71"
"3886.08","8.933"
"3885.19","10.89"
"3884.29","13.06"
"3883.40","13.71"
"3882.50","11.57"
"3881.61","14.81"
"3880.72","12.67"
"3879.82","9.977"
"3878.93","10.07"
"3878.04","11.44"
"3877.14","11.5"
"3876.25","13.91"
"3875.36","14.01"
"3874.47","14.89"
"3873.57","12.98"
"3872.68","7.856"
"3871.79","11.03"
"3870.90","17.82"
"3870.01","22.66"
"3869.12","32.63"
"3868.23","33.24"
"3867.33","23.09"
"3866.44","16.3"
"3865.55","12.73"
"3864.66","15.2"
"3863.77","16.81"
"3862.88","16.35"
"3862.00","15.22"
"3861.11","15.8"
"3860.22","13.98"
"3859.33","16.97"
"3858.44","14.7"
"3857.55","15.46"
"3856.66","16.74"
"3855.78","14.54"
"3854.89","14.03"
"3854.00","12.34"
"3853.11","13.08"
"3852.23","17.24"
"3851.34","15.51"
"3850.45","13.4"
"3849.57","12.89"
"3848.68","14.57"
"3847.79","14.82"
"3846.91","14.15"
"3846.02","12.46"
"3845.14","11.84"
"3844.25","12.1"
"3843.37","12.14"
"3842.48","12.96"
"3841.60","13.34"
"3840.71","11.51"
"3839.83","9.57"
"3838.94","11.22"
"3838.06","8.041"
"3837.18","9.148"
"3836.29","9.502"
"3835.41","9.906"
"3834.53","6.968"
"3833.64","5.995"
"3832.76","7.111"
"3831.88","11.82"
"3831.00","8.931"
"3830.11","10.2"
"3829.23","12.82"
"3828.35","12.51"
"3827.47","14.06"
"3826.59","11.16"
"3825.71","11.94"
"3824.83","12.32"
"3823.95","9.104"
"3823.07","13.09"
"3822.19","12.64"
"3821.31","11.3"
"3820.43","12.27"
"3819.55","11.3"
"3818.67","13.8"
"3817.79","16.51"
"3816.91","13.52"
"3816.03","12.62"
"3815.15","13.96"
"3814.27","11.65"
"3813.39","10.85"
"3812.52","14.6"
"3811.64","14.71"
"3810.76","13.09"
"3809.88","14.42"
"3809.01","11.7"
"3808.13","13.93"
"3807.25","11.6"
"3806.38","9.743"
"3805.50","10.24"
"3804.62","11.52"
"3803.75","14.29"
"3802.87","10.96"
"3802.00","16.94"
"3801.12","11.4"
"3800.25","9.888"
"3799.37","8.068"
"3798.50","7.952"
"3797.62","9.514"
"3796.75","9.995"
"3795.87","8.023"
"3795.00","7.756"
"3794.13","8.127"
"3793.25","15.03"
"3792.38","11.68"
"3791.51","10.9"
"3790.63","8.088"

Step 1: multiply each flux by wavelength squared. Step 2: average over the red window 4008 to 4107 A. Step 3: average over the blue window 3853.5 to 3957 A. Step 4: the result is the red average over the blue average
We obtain 1.28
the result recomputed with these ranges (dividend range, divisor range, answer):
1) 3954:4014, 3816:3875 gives 1.11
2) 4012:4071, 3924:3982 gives 1.54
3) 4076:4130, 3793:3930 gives 1.33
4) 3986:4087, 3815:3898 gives 1.42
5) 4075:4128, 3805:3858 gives 1.48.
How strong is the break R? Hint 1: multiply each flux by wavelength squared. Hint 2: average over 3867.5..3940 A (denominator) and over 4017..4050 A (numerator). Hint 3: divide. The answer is 1.38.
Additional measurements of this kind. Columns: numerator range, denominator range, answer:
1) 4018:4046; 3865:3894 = 1.36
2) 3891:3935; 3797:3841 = 1.28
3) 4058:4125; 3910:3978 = 1.35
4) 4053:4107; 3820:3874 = 1.31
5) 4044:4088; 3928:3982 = 1.52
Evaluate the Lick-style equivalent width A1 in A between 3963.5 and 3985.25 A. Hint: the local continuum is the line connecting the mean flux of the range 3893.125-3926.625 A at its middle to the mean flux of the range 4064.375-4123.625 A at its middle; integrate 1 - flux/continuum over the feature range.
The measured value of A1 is 6.1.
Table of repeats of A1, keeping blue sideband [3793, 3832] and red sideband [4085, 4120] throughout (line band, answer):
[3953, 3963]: 0.2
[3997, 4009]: -2.2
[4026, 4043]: -3.5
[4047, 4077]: -4.2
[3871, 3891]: 1.3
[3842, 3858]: -2.1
